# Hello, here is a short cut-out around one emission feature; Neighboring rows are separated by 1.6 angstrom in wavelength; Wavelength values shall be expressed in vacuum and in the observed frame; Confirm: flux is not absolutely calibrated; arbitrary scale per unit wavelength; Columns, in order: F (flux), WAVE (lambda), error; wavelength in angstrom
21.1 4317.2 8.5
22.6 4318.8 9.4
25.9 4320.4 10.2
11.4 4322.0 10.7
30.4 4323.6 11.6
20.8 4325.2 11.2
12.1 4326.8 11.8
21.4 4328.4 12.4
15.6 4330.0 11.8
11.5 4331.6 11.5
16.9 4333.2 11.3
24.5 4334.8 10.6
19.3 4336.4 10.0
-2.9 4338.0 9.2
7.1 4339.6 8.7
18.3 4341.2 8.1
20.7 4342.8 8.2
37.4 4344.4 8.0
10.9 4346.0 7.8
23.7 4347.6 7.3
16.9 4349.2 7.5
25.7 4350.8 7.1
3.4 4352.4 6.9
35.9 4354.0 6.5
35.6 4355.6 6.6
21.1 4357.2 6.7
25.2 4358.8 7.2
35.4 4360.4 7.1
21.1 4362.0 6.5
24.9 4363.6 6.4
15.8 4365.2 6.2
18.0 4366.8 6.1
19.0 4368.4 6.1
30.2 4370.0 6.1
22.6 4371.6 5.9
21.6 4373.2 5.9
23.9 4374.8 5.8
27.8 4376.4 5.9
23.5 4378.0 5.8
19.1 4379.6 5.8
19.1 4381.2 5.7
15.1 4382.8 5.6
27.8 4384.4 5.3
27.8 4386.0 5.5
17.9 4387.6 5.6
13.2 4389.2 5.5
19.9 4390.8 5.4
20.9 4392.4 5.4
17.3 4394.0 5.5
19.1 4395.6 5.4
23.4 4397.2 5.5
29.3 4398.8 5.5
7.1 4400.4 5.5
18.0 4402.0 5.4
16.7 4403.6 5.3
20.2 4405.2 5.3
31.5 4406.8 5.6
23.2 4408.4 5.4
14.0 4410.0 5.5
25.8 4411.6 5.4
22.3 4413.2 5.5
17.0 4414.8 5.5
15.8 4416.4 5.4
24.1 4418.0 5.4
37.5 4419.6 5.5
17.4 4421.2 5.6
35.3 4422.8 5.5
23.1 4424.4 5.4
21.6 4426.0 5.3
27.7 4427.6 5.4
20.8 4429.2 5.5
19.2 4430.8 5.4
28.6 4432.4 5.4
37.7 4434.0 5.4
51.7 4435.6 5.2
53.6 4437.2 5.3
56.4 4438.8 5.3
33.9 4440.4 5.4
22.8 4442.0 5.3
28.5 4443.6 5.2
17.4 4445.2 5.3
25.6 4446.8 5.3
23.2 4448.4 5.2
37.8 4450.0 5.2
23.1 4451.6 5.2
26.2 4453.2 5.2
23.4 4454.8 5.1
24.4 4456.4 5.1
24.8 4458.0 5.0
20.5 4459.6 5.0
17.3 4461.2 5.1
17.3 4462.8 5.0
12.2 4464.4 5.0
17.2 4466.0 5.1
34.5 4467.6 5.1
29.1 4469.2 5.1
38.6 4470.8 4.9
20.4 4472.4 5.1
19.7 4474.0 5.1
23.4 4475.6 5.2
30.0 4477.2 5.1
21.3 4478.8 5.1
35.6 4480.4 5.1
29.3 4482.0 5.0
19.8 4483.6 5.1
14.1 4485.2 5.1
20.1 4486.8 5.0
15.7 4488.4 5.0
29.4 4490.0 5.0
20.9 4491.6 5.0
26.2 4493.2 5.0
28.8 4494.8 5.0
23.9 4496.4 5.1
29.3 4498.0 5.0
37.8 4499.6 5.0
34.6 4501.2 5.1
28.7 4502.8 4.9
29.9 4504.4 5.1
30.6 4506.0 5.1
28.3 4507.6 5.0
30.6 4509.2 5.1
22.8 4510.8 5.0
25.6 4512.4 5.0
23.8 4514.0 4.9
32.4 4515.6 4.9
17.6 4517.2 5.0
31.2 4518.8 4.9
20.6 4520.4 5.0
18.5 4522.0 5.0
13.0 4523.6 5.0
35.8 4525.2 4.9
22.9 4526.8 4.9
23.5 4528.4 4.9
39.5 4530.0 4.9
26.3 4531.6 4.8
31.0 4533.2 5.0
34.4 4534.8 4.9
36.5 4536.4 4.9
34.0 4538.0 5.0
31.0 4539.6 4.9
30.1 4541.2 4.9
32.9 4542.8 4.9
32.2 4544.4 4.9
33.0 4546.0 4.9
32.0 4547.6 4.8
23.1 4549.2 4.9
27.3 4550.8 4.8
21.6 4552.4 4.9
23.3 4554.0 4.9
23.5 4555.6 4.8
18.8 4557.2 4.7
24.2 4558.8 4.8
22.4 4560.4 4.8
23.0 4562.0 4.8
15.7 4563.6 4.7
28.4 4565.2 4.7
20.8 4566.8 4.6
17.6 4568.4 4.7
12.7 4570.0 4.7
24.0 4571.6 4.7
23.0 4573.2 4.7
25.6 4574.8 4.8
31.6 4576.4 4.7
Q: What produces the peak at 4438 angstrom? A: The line [O II] 3727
